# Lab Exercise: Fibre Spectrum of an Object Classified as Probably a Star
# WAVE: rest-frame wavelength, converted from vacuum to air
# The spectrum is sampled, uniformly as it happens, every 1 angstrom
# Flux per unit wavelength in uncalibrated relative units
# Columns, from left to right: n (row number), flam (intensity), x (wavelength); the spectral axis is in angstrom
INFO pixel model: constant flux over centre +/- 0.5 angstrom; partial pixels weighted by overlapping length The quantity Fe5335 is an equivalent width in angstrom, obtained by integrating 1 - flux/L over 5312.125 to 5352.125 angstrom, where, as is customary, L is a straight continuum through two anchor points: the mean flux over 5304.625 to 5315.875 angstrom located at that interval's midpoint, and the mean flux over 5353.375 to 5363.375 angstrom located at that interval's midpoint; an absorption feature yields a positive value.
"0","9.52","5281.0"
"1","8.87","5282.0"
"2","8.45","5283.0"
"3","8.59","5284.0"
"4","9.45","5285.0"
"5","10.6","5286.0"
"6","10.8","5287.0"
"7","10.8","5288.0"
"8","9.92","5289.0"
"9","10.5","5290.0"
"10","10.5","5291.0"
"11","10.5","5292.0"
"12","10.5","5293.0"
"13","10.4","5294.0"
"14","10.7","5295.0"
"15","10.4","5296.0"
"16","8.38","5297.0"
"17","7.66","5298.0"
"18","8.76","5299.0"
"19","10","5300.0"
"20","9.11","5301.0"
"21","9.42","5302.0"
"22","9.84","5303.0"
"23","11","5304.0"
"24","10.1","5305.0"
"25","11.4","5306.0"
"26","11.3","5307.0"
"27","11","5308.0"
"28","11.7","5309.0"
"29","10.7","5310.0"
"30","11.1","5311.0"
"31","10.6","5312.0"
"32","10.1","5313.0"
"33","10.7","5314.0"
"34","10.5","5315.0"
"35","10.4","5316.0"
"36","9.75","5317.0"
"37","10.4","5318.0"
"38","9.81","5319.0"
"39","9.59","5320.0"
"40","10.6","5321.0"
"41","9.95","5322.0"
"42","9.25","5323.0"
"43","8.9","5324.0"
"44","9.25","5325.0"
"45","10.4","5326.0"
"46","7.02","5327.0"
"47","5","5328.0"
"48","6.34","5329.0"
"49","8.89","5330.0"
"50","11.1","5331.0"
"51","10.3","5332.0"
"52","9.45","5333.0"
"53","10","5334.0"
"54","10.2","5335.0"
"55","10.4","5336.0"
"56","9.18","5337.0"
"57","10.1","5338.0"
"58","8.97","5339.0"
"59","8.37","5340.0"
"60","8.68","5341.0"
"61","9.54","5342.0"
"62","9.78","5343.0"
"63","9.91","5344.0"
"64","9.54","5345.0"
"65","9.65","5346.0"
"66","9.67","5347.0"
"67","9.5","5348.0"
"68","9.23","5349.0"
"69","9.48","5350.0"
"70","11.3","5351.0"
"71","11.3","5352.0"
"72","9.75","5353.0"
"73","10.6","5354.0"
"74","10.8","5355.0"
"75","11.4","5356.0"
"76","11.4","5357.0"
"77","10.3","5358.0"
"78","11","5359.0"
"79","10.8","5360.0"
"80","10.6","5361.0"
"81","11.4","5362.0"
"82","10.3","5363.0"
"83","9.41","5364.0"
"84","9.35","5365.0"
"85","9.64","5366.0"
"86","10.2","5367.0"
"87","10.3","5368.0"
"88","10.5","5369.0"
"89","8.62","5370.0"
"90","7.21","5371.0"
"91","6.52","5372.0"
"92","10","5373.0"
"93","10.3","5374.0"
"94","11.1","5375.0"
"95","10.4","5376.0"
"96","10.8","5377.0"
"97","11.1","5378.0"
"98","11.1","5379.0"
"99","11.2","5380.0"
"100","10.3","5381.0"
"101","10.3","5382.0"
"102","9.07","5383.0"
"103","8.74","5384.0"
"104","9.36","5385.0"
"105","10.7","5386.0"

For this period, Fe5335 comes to 4.7 angstrom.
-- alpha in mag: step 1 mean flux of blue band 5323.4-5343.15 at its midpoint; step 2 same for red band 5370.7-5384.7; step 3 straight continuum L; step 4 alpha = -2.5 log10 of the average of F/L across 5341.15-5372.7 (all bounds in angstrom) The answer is -0.050 mag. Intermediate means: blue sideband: 9.08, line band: 9.95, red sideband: 9.9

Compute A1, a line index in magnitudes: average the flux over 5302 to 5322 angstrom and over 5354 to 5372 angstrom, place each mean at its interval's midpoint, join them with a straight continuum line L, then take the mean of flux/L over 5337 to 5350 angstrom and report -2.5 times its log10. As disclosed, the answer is 0.09 mag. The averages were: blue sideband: 10.5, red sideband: 10.1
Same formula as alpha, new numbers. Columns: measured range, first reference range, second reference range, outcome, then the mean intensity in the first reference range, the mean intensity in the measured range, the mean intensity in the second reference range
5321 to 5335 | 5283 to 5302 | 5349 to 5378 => 0.112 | 9.82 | 9.02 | 10.2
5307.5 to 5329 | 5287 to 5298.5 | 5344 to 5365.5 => 0.043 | 10.1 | 9.76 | 10.3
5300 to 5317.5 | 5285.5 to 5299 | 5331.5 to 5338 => -0.050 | 10.1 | 10.5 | 9.94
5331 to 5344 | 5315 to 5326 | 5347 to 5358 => 0.055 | 9.85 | 9.65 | 10.4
